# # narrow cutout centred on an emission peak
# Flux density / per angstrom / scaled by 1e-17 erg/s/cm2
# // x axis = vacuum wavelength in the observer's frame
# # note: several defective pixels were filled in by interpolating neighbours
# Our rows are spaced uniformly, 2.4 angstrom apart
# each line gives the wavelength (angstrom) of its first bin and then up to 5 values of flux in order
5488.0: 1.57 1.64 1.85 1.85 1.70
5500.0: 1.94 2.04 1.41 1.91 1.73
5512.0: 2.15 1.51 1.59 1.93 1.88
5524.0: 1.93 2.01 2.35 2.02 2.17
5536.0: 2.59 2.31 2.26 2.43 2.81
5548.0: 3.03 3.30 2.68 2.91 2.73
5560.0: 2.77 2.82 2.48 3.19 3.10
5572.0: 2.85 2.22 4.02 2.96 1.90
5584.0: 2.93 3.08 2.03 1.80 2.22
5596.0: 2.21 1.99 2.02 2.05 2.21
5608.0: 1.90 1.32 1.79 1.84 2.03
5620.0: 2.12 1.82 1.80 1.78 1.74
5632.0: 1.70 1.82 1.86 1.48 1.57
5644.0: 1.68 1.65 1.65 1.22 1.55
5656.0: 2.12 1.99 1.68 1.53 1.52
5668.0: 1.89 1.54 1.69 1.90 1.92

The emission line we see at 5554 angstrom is Mg II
